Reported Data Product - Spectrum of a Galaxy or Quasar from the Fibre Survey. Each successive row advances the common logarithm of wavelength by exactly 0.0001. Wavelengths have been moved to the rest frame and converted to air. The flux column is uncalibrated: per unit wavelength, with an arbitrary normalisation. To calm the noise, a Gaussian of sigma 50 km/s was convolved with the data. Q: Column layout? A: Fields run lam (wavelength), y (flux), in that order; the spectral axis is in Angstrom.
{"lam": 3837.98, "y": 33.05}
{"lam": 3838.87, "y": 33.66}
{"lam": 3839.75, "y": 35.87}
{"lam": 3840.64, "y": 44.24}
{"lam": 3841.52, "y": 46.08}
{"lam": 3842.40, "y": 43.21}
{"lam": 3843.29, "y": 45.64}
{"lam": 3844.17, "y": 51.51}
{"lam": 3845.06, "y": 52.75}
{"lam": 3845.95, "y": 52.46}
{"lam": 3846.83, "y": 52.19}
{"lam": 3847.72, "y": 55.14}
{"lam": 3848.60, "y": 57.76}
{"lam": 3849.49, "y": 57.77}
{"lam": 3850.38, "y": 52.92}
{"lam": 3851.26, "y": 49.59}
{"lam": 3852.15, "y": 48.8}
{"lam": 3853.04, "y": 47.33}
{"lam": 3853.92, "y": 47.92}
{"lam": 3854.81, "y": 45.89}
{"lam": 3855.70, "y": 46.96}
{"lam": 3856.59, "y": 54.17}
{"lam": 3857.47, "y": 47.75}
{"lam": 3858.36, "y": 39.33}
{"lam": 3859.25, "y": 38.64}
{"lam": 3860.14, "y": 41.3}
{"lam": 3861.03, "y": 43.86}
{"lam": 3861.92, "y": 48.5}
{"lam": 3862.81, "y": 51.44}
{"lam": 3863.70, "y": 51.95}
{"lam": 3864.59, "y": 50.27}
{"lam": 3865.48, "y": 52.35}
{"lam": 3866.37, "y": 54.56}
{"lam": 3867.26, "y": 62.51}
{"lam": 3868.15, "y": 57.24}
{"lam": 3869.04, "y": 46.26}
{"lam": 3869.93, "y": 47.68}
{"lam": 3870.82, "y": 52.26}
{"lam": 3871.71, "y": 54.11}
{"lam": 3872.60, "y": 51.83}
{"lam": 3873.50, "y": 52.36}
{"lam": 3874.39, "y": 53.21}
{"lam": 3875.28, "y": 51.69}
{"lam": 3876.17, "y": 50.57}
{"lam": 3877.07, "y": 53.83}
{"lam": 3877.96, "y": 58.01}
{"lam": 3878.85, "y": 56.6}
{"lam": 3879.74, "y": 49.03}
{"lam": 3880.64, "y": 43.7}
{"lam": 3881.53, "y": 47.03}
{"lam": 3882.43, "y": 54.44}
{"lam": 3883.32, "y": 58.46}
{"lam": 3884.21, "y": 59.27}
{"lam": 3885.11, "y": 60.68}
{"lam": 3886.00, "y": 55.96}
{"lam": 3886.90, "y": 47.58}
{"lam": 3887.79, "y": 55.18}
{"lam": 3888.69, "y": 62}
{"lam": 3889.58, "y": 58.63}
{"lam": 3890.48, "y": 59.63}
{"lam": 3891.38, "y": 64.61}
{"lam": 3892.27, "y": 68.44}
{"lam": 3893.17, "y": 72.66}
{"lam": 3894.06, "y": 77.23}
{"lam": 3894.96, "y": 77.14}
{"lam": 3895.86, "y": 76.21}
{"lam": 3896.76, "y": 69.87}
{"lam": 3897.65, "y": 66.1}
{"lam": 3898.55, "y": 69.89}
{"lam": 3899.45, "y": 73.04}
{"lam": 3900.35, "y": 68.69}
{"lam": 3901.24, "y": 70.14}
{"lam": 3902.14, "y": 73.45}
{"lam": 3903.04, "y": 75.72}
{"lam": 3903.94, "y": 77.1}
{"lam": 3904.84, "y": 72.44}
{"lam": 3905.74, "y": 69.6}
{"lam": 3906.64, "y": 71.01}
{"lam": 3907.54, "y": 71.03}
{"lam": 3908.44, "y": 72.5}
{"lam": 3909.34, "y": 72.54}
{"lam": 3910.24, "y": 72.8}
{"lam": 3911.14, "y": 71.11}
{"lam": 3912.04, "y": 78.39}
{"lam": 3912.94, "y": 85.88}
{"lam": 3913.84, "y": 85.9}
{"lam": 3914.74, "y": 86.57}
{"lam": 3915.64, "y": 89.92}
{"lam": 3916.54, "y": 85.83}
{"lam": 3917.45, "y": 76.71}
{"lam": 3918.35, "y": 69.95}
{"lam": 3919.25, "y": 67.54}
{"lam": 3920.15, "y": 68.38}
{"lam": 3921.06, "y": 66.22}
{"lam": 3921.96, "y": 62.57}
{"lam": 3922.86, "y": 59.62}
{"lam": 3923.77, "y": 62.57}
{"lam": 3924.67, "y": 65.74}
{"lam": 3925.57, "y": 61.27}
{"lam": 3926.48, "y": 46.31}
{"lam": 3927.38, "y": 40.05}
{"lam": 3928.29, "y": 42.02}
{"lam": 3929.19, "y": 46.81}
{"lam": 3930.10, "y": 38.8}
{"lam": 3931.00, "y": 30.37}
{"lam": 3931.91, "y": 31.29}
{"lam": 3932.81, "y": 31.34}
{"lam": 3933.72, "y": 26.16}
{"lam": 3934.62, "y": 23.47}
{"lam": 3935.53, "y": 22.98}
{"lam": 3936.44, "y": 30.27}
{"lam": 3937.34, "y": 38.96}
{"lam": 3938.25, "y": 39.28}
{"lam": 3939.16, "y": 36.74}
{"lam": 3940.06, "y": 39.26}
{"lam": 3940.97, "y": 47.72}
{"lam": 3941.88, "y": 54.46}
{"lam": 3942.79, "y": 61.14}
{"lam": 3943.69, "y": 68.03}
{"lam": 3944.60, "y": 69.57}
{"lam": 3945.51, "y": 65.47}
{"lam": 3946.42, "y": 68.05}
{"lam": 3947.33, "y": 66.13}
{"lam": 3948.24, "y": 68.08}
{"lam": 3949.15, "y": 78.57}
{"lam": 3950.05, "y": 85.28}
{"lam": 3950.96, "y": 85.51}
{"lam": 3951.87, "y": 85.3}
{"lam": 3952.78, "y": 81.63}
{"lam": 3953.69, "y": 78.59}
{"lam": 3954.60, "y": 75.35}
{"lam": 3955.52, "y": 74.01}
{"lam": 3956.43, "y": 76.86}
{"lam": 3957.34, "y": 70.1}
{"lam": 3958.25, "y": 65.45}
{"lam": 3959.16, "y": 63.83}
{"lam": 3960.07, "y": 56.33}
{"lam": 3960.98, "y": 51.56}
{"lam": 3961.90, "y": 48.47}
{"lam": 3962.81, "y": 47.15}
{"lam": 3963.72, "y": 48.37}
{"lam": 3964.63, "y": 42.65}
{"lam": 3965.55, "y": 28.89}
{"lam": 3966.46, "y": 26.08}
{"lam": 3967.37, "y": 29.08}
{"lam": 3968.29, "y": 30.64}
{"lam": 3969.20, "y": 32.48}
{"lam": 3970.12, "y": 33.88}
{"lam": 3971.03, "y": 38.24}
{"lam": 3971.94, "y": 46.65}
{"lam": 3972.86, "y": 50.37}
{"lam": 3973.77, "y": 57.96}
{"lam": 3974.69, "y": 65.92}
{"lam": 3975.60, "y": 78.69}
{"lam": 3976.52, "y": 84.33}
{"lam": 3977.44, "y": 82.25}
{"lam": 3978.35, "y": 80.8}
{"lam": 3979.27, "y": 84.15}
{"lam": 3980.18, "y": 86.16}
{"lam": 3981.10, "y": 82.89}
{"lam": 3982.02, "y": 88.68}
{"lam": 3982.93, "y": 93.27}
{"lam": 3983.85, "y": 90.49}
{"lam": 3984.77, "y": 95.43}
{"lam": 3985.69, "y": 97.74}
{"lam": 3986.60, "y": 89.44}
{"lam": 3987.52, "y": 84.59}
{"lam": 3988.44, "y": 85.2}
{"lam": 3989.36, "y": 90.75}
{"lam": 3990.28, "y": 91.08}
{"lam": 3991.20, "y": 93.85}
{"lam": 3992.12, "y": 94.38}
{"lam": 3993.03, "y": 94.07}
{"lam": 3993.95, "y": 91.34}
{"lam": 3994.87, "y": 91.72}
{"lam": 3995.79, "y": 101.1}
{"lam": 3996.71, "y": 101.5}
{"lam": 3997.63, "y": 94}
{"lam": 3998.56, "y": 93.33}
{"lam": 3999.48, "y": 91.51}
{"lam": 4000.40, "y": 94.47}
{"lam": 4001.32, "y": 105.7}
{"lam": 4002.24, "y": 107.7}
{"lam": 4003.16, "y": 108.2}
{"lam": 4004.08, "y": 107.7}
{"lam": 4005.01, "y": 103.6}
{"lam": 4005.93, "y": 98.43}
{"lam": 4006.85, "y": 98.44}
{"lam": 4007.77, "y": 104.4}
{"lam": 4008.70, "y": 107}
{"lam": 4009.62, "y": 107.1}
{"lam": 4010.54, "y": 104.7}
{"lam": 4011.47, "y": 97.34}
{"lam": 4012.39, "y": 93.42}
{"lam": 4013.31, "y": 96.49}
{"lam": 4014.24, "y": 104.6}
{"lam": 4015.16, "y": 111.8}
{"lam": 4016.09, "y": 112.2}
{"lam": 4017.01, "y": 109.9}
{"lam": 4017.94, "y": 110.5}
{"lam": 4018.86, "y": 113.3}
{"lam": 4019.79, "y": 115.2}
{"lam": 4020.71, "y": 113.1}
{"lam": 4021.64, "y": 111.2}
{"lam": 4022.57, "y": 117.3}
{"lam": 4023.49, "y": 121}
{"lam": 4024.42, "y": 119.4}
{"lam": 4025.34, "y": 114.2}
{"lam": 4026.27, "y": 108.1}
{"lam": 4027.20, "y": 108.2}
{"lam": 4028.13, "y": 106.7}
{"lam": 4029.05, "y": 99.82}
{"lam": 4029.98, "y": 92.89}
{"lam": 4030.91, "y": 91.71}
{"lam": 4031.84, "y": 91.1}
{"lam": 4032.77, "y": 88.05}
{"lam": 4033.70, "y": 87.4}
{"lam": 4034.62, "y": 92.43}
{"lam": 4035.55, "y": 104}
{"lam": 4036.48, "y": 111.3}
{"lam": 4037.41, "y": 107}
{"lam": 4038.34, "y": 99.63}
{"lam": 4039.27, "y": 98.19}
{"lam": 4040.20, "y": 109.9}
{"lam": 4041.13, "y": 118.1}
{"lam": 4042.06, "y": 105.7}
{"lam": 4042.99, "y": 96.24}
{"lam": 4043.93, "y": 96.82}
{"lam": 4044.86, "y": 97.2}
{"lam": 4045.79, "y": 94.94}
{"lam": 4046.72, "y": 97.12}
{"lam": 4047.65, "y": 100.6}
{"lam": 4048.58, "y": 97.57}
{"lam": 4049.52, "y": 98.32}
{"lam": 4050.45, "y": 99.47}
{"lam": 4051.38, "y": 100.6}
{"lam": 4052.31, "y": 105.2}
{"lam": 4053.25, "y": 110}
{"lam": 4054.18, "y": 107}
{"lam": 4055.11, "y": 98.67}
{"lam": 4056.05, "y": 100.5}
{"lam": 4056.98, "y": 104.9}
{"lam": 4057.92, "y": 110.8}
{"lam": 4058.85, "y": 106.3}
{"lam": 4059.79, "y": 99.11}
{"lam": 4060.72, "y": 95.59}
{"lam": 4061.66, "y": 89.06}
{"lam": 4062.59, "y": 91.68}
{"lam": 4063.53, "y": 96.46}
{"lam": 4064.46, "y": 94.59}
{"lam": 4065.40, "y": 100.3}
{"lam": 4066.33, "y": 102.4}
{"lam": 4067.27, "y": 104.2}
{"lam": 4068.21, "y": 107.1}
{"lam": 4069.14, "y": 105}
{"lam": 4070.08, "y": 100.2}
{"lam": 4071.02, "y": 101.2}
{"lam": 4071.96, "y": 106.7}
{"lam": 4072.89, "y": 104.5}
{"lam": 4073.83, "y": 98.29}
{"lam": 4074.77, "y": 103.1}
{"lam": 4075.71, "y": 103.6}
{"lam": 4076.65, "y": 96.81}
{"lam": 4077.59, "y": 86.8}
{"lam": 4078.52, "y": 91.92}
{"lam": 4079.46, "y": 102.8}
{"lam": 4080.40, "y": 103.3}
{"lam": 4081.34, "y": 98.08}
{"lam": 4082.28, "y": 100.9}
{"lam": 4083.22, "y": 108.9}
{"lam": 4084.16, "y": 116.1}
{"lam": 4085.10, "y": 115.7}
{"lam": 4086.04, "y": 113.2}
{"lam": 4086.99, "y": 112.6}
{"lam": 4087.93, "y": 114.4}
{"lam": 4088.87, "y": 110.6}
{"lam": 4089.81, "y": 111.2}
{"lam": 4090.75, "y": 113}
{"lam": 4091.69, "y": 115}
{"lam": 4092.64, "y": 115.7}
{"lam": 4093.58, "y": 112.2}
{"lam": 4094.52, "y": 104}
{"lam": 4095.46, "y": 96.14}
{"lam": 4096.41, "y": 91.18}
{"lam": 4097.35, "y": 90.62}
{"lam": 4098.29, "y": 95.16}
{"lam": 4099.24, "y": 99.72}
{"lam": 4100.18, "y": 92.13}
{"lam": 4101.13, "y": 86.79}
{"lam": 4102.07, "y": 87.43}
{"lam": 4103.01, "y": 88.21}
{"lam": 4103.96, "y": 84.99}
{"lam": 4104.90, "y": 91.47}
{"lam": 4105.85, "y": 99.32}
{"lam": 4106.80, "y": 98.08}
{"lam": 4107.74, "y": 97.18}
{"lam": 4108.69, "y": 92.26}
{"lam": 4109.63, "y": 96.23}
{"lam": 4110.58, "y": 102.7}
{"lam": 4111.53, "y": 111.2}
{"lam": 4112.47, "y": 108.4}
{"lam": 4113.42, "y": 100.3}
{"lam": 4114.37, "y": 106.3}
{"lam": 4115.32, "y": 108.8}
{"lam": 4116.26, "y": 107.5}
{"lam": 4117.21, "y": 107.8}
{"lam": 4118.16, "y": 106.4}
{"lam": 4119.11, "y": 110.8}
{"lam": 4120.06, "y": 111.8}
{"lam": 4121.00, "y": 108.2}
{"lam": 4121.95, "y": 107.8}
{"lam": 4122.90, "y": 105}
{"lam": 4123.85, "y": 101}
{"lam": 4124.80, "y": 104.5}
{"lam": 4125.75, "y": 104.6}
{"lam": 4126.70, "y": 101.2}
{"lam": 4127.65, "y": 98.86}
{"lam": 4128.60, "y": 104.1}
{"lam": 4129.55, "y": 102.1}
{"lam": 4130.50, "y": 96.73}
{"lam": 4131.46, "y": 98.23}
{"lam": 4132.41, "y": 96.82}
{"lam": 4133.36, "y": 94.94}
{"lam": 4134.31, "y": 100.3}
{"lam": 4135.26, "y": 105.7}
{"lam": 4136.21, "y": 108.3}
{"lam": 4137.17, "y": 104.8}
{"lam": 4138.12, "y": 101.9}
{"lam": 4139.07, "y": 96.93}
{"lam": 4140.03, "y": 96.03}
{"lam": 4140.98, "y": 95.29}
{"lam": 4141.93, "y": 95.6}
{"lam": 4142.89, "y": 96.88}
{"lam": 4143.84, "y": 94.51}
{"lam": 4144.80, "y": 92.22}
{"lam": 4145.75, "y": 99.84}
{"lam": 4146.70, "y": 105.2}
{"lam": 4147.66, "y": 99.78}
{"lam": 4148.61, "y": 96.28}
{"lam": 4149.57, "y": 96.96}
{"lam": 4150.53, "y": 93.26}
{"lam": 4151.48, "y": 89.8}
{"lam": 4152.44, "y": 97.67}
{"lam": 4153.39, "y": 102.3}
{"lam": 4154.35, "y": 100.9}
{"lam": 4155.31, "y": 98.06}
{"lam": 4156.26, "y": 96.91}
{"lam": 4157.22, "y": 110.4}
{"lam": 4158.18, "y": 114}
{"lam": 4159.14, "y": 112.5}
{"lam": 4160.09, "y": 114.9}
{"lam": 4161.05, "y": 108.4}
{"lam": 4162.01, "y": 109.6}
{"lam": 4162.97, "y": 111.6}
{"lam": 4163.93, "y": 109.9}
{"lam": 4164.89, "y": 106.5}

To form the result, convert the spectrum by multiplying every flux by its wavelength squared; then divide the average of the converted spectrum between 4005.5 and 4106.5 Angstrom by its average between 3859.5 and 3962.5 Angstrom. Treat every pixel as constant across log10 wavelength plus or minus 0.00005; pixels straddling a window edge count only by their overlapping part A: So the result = 1.82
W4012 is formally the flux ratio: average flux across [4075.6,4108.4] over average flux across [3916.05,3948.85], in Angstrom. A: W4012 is 1.9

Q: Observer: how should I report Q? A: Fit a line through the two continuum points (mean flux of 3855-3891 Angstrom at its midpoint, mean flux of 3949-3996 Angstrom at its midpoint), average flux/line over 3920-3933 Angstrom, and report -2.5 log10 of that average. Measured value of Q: 0.23 mag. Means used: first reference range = 52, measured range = 50.2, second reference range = 71.1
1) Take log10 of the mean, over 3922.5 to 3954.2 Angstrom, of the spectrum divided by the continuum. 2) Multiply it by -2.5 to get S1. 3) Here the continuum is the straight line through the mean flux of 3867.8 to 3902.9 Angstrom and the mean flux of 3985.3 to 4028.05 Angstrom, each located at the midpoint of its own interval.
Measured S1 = 0.42 mag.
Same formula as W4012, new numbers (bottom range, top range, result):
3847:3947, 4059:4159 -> 1.76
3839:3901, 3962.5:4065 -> 1.70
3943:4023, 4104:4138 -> 1.25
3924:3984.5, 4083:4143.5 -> 1.79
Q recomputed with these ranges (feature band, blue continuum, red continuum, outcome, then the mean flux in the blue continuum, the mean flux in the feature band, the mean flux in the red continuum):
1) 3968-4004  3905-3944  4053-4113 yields -0.106 mag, 57.5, 82.7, 101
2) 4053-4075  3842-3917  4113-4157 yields -0.135 mag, 59.7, 101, 101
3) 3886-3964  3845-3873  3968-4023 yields 0.100 mag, 50.4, 62.9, 90.9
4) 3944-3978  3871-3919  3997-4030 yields 0.402 mag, 66.1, 60.6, 106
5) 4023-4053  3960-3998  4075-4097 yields -0.134 mag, 71.2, 102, 106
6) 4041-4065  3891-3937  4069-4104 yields -0.062 mag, 63.4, 100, 102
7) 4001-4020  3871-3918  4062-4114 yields -0.207 mag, 66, 105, 101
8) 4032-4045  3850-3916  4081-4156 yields -0.152 mag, 60.2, 101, 102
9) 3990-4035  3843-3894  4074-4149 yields -0.244 mag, 52.9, 102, 102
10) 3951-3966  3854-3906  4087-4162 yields 0.142 mag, 57.7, 62.8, 102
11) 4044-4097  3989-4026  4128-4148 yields -0.015 mag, 104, 103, 99.3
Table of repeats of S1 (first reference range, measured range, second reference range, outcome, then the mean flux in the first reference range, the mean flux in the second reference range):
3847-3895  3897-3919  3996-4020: -0.12 mag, 53.6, 103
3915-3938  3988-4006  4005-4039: -0.07 mag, 51.6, 105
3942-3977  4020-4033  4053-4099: -0.25 mag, 60.1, 103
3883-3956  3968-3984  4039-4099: 0.17 mag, 63.2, 103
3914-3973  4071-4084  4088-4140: -0.10 mag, 55.3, 102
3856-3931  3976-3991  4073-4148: -0.13 mag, 61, 102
